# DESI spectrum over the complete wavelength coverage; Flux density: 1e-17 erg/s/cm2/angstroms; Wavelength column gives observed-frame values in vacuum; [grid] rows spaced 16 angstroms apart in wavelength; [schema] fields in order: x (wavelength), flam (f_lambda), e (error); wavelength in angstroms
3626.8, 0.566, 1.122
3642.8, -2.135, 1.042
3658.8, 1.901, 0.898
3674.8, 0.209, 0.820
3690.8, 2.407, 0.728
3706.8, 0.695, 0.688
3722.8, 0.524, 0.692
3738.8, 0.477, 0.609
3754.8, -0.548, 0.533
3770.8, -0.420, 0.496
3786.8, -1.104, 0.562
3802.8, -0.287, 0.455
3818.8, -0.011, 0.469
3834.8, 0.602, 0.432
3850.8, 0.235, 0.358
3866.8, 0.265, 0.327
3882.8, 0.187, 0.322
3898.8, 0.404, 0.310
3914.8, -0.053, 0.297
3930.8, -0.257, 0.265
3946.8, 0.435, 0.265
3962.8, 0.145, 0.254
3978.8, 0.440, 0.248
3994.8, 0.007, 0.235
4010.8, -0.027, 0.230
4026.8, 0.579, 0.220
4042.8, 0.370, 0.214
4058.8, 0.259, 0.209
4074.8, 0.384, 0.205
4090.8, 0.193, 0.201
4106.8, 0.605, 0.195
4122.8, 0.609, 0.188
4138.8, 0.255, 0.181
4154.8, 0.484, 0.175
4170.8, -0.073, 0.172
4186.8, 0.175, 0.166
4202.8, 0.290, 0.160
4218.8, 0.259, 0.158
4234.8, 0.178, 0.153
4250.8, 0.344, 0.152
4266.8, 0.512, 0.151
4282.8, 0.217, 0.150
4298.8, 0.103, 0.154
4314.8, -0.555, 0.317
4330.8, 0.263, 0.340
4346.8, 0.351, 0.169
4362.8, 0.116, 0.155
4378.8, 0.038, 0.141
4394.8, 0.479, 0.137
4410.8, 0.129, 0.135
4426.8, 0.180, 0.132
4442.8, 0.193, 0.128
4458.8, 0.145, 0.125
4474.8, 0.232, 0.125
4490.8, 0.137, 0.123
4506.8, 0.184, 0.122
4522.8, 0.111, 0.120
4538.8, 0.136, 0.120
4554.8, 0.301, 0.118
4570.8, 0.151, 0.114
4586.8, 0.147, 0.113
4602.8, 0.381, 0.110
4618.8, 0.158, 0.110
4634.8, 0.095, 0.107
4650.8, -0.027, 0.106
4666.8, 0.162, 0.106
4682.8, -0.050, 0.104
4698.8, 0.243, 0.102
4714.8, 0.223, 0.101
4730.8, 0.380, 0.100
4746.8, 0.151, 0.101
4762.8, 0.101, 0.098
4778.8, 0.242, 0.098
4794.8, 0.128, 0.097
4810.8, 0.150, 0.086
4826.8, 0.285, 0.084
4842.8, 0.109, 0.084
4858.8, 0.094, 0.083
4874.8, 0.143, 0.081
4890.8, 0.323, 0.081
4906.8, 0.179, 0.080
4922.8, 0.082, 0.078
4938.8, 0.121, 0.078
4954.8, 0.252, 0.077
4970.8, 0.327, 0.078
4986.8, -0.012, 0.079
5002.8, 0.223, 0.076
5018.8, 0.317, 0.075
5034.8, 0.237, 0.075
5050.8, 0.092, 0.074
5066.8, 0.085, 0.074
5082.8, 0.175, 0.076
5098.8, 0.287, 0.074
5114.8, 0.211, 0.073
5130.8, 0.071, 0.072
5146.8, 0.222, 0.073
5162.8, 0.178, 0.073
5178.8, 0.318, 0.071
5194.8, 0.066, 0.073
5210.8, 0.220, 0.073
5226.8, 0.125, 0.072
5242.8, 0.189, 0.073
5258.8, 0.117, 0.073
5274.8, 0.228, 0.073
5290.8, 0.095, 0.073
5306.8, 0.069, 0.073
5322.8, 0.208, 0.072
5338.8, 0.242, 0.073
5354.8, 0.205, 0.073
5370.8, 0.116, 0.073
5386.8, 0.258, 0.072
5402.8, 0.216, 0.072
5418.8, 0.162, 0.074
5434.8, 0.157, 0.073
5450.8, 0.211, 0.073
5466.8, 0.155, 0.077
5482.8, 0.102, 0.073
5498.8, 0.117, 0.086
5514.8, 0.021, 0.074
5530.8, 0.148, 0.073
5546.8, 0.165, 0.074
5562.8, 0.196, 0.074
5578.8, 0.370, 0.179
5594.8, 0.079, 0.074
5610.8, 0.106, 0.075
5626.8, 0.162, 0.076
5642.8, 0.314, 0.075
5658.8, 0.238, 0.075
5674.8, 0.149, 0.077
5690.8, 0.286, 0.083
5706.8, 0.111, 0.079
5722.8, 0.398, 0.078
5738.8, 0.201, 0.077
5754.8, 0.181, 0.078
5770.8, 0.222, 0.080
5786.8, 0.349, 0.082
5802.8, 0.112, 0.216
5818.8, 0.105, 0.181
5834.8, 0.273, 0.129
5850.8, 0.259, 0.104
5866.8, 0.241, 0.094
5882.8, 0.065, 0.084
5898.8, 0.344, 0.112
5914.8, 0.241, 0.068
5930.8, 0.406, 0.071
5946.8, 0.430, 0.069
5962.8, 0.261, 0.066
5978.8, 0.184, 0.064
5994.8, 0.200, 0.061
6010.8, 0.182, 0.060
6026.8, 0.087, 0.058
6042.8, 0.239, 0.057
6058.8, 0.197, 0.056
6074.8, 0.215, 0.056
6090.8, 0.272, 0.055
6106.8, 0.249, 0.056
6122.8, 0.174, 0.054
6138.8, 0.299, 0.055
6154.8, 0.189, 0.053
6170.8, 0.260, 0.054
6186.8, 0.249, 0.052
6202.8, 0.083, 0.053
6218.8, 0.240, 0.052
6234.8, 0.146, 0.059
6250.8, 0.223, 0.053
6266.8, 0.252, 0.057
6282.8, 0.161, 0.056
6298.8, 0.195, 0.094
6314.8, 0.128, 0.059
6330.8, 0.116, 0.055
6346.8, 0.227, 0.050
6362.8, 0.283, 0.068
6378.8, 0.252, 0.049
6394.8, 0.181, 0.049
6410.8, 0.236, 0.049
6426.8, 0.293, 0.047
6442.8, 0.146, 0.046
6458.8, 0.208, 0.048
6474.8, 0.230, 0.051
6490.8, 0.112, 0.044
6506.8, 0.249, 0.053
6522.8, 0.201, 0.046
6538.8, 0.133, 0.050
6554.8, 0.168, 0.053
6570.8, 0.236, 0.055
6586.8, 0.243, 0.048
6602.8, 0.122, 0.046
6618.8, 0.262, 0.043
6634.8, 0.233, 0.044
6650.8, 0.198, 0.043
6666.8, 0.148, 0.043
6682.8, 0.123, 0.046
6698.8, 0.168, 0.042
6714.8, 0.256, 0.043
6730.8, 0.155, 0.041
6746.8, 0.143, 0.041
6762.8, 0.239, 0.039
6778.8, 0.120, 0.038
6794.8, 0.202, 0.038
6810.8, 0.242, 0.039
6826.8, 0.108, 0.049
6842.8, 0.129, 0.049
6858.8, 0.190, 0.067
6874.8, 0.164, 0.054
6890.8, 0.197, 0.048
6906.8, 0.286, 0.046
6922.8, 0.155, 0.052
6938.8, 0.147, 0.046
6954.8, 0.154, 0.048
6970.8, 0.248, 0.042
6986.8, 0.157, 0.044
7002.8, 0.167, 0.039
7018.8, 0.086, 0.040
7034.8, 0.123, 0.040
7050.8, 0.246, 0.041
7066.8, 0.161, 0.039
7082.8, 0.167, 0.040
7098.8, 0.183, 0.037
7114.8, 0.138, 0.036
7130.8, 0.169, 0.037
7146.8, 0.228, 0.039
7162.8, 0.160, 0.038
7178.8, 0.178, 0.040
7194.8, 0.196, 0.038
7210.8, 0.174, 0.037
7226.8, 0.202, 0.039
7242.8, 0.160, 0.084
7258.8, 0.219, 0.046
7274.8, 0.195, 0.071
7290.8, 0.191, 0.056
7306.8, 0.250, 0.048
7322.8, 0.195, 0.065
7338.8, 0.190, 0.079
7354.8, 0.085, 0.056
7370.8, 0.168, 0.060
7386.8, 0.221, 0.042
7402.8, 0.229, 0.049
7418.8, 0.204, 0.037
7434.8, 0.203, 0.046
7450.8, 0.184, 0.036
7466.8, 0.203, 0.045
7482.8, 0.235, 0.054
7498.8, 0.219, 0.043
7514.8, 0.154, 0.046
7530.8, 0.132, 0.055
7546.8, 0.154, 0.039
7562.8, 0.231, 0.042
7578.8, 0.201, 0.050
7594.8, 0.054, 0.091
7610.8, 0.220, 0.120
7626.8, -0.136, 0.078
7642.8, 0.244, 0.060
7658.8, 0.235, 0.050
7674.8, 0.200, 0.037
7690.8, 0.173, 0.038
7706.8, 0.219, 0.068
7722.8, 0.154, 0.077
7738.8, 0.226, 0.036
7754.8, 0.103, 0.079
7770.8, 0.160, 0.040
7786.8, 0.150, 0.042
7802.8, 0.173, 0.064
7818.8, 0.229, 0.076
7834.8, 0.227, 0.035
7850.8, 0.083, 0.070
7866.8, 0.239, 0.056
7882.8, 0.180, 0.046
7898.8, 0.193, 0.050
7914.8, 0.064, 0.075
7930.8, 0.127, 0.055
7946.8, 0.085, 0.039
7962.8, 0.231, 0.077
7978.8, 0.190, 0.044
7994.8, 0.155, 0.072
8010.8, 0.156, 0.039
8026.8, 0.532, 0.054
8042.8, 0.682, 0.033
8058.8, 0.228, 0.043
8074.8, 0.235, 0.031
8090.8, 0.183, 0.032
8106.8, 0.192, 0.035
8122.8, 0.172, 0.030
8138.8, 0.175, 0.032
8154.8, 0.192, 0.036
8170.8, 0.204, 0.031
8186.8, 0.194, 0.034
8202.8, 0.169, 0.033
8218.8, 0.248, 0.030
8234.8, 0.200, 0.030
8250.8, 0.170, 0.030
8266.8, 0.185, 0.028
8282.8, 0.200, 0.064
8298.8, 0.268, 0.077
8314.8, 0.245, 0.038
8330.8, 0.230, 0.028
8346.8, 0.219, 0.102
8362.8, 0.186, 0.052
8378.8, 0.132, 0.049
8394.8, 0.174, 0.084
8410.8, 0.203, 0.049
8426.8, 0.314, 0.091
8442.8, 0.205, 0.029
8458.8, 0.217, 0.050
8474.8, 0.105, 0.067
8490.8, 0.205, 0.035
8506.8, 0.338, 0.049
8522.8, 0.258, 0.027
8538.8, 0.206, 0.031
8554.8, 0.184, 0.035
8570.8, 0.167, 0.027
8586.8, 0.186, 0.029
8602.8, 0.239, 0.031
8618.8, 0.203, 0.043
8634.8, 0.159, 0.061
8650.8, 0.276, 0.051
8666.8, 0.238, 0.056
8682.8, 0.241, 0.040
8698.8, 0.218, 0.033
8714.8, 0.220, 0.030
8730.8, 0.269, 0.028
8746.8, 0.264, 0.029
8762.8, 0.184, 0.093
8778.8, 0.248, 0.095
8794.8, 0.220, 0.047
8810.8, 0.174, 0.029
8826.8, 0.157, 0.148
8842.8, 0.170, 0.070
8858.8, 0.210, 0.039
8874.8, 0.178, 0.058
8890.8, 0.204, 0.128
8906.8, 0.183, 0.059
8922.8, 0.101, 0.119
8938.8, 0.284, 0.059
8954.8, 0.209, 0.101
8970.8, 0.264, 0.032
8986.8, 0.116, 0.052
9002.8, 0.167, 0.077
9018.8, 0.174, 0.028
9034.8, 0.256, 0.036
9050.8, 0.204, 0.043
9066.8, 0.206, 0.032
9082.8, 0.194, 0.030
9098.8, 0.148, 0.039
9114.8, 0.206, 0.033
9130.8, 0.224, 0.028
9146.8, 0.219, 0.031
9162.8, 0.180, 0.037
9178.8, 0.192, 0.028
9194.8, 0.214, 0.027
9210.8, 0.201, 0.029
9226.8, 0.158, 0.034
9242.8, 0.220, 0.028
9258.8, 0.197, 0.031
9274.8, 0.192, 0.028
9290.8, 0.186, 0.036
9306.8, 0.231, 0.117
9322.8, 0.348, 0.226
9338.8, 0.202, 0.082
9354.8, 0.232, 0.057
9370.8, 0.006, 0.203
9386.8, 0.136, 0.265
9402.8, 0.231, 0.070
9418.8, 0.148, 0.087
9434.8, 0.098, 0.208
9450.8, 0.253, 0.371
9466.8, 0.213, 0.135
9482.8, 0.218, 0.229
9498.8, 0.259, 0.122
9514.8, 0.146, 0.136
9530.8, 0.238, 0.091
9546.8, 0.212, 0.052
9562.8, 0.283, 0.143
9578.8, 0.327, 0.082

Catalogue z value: 1.15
